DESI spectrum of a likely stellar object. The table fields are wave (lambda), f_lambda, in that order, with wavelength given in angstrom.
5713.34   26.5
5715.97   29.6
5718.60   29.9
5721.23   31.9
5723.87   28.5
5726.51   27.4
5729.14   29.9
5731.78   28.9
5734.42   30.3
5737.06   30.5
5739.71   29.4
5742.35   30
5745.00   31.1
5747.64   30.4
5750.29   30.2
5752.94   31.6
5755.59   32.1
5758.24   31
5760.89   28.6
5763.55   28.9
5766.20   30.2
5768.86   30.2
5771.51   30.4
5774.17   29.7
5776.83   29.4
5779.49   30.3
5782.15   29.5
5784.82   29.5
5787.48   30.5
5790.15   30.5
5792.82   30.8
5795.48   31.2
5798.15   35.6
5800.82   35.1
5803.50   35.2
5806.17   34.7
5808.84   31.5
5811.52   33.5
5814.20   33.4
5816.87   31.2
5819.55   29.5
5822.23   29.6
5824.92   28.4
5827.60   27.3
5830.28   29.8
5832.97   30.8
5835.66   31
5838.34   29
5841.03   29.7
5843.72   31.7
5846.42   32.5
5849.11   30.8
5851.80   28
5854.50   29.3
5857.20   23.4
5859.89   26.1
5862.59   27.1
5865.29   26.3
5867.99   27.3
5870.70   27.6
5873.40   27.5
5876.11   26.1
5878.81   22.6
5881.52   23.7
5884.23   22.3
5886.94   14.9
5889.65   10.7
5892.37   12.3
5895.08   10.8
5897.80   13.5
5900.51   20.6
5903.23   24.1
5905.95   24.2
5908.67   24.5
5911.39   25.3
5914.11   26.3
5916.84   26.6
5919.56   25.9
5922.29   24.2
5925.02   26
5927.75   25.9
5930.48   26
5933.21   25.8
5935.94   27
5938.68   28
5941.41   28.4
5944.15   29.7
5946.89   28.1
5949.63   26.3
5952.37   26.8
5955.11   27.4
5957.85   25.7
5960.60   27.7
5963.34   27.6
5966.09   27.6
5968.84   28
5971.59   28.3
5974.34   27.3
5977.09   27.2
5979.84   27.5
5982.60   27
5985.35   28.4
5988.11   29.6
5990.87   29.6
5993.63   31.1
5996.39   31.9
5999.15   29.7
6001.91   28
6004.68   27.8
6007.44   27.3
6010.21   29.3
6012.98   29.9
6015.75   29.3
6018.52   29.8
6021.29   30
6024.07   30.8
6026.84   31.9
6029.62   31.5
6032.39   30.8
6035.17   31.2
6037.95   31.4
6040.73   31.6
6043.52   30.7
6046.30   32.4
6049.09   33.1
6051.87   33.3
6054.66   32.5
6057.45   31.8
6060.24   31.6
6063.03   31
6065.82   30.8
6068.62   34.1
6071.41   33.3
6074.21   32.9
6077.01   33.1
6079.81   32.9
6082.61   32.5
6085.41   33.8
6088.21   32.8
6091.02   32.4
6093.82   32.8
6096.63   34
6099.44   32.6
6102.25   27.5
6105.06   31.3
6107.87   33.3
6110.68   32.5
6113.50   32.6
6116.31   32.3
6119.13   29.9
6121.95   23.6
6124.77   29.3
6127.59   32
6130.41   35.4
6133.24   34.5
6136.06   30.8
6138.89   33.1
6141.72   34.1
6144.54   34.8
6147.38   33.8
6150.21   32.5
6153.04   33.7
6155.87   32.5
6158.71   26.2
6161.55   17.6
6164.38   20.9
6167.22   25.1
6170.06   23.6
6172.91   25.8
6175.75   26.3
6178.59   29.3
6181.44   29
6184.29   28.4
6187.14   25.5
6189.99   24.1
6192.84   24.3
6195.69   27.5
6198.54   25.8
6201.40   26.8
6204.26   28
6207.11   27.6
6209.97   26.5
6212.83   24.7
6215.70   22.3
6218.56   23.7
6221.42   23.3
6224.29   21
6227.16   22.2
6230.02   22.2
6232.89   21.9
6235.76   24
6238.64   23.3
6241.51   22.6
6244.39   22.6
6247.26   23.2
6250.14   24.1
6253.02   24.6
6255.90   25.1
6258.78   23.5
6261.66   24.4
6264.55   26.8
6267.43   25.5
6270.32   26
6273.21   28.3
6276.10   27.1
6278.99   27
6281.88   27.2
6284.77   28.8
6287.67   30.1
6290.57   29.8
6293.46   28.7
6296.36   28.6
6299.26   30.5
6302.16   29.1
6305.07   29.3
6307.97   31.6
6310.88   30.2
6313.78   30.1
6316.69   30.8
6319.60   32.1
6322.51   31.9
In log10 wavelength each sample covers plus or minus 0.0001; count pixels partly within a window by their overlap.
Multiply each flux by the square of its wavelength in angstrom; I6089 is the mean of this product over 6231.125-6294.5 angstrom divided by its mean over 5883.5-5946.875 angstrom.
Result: 1.3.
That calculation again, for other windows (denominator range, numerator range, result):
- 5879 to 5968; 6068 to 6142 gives 1.43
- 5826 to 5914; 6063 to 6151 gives 1.41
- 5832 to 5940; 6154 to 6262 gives 1.11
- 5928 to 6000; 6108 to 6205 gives 1.10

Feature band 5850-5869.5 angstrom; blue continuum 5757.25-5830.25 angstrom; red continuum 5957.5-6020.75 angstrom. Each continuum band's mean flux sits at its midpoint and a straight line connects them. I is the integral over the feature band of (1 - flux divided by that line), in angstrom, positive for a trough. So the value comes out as 2.1 angstrom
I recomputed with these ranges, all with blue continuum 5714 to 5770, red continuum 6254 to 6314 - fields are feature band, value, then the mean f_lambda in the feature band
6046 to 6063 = -2.1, 32.3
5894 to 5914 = 5.7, 20.9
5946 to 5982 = 2.2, 27.3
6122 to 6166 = -3.1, 30.5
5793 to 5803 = -1.3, 33.7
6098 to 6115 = -1.8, 31.7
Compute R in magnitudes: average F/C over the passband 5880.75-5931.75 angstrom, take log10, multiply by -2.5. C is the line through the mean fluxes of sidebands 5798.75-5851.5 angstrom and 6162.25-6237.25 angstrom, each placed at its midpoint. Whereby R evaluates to 0.36 mag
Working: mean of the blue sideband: 31.3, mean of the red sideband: 24.9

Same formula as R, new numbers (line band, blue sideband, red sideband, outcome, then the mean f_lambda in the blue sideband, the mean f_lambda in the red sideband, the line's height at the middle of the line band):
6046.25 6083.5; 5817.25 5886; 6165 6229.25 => -0.23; 27.9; 25.4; 26.3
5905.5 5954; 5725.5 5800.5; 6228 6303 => 0.10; 30.4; 25.9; 28.9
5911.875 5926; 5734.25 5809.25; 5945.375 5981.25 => 0.10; 31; 27.4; 28.2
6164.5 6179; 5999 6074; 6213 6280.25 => 0.05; 31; 24.1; 26.6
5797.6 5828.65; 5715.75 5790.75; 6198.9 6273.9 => -0.10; 30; 24.4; 29.3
